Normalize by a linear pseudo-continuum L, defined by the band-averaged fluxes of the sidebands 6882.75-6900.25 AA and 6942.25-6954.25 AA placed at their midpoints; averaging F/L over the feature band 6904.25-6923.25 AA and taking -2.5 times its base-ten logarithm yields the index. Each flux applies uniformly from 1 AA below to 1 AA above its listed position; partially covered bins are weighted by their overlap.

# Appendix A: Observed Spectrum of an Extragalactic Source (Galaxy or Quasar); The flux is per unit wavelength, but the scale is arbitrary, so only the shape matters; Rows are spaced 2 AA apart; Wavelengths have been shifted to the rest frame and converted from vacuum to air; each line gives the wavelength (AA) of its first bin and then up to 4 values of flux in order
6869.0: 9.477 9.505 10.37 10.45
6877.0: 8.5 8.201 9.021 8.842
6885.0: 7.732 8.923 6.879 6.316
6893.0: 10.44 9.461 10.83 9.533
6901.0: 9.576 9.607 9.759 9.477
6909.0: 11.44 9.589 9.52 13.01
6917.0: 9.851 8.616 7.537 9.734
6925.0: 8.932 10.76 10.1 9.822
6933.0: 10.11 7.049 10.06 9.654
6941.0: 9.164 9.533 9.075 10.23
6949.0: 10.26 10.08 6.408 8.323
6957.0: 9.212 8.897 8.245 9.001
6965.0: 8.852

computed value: -0.10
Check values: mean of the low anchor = 8.78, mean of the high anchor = 9.24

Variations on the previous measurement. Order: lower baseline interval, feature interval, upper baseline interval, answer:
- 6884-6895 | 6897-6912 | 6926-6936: -0.144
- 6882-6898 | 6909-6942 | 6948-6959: -0.103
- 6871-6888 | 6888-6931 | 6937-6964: -0.059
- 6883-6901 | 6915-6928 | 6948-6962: -0.087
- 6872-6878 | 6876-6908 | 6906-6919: 0.125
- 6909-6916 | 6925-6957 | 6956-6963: 0.028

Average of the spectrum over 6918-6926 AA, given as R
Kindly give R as 8.7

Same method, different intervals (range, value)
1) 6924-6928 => 9.85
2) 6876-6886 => 8.46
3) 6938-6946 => 9.36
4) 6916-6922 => 8.67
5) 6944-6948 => 9.65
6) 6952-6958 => 7.98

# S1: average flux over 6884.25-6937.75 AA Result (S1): 9.44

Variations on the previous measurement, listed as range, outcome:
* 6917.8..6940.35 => 9.31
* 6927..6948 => 9.54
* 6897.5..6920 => 10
